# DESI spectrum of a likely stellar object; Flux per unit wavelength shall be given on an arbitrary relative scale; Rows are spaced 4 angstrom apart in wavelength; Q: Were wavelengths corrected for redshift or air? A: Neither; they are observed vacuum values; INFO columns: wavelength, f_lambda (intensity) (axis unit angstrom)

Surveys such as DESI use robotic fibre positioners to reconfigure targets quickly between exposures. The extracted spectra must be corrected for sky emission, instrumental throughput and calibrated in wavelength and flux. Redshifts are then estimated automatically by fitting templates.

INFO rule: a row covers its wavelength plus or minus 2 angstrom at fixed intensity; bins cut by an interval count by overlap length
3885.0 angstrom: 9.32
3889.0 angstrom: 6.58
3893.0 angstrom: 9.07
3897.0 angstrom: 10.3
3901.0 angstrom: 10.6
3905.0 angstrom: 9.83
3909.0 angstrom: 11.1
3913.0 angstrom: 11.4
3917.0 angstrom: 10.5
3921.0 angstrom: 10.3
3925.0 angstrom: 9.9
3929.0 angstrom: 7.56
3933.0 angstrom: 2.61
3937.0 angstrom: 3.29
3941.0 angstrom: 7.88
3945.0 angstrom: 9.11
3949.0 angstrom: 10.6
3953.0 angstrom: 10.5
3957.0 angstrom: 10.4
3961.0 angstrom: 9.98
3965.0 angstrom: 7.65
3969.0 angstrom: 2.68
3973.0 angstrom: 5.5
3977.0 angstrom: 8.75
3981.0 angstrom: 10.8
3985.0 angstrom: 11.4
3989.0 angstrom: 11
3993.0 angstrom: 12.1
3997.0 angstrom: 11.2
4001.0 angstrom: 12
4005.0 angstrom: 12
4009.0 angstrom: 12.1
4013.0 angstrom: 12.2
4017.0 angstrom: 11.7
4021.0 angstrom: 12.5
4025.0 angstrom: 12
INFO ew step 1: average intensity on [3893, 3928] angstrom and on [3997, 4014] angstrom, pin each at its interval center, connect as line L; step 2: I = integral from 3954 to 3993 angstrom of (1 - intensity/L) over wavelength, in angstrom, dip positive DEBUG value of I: 8.61 angstrom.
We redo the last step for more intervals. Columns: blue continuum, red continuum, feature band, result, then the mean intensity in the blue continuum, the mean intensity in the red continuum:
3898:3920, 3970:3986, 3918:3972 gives 9.5 angstrom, 10.7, 8.57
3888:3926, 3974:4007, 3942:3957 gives 0.8 angstrom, 10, 11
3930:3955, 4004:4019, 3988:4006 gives -1.1 angstrom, 7.34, 12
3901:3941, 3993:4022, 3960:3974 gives 5.5 angstrom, 8.57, 11.9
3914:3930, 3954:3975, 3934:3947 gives 3.3 angstrom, 9.81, 7.4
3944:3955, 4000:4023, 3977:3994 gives 0.5 angstrom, 10.2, 12.1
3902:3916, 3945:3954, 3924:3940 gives 7.3 angstrom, 10.7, 10.2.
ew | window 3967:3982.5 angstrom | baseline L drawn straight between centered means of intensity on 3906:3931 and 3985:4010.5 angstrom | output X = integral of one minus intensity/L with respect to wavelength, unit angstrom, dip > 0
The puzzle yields 6.1 angstrom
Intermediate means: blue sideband 10.1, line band 6.81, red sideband 11.7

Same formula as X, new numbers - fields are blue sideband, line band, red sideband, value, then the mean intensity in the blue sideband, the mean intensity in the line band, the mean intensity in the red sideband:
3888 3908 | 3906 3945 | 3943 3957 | 5.7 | 9.5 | 8.36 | 10.1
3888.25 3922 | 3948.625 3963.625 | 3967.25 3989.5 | -2.4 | 10.1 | 10.2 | 8.24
